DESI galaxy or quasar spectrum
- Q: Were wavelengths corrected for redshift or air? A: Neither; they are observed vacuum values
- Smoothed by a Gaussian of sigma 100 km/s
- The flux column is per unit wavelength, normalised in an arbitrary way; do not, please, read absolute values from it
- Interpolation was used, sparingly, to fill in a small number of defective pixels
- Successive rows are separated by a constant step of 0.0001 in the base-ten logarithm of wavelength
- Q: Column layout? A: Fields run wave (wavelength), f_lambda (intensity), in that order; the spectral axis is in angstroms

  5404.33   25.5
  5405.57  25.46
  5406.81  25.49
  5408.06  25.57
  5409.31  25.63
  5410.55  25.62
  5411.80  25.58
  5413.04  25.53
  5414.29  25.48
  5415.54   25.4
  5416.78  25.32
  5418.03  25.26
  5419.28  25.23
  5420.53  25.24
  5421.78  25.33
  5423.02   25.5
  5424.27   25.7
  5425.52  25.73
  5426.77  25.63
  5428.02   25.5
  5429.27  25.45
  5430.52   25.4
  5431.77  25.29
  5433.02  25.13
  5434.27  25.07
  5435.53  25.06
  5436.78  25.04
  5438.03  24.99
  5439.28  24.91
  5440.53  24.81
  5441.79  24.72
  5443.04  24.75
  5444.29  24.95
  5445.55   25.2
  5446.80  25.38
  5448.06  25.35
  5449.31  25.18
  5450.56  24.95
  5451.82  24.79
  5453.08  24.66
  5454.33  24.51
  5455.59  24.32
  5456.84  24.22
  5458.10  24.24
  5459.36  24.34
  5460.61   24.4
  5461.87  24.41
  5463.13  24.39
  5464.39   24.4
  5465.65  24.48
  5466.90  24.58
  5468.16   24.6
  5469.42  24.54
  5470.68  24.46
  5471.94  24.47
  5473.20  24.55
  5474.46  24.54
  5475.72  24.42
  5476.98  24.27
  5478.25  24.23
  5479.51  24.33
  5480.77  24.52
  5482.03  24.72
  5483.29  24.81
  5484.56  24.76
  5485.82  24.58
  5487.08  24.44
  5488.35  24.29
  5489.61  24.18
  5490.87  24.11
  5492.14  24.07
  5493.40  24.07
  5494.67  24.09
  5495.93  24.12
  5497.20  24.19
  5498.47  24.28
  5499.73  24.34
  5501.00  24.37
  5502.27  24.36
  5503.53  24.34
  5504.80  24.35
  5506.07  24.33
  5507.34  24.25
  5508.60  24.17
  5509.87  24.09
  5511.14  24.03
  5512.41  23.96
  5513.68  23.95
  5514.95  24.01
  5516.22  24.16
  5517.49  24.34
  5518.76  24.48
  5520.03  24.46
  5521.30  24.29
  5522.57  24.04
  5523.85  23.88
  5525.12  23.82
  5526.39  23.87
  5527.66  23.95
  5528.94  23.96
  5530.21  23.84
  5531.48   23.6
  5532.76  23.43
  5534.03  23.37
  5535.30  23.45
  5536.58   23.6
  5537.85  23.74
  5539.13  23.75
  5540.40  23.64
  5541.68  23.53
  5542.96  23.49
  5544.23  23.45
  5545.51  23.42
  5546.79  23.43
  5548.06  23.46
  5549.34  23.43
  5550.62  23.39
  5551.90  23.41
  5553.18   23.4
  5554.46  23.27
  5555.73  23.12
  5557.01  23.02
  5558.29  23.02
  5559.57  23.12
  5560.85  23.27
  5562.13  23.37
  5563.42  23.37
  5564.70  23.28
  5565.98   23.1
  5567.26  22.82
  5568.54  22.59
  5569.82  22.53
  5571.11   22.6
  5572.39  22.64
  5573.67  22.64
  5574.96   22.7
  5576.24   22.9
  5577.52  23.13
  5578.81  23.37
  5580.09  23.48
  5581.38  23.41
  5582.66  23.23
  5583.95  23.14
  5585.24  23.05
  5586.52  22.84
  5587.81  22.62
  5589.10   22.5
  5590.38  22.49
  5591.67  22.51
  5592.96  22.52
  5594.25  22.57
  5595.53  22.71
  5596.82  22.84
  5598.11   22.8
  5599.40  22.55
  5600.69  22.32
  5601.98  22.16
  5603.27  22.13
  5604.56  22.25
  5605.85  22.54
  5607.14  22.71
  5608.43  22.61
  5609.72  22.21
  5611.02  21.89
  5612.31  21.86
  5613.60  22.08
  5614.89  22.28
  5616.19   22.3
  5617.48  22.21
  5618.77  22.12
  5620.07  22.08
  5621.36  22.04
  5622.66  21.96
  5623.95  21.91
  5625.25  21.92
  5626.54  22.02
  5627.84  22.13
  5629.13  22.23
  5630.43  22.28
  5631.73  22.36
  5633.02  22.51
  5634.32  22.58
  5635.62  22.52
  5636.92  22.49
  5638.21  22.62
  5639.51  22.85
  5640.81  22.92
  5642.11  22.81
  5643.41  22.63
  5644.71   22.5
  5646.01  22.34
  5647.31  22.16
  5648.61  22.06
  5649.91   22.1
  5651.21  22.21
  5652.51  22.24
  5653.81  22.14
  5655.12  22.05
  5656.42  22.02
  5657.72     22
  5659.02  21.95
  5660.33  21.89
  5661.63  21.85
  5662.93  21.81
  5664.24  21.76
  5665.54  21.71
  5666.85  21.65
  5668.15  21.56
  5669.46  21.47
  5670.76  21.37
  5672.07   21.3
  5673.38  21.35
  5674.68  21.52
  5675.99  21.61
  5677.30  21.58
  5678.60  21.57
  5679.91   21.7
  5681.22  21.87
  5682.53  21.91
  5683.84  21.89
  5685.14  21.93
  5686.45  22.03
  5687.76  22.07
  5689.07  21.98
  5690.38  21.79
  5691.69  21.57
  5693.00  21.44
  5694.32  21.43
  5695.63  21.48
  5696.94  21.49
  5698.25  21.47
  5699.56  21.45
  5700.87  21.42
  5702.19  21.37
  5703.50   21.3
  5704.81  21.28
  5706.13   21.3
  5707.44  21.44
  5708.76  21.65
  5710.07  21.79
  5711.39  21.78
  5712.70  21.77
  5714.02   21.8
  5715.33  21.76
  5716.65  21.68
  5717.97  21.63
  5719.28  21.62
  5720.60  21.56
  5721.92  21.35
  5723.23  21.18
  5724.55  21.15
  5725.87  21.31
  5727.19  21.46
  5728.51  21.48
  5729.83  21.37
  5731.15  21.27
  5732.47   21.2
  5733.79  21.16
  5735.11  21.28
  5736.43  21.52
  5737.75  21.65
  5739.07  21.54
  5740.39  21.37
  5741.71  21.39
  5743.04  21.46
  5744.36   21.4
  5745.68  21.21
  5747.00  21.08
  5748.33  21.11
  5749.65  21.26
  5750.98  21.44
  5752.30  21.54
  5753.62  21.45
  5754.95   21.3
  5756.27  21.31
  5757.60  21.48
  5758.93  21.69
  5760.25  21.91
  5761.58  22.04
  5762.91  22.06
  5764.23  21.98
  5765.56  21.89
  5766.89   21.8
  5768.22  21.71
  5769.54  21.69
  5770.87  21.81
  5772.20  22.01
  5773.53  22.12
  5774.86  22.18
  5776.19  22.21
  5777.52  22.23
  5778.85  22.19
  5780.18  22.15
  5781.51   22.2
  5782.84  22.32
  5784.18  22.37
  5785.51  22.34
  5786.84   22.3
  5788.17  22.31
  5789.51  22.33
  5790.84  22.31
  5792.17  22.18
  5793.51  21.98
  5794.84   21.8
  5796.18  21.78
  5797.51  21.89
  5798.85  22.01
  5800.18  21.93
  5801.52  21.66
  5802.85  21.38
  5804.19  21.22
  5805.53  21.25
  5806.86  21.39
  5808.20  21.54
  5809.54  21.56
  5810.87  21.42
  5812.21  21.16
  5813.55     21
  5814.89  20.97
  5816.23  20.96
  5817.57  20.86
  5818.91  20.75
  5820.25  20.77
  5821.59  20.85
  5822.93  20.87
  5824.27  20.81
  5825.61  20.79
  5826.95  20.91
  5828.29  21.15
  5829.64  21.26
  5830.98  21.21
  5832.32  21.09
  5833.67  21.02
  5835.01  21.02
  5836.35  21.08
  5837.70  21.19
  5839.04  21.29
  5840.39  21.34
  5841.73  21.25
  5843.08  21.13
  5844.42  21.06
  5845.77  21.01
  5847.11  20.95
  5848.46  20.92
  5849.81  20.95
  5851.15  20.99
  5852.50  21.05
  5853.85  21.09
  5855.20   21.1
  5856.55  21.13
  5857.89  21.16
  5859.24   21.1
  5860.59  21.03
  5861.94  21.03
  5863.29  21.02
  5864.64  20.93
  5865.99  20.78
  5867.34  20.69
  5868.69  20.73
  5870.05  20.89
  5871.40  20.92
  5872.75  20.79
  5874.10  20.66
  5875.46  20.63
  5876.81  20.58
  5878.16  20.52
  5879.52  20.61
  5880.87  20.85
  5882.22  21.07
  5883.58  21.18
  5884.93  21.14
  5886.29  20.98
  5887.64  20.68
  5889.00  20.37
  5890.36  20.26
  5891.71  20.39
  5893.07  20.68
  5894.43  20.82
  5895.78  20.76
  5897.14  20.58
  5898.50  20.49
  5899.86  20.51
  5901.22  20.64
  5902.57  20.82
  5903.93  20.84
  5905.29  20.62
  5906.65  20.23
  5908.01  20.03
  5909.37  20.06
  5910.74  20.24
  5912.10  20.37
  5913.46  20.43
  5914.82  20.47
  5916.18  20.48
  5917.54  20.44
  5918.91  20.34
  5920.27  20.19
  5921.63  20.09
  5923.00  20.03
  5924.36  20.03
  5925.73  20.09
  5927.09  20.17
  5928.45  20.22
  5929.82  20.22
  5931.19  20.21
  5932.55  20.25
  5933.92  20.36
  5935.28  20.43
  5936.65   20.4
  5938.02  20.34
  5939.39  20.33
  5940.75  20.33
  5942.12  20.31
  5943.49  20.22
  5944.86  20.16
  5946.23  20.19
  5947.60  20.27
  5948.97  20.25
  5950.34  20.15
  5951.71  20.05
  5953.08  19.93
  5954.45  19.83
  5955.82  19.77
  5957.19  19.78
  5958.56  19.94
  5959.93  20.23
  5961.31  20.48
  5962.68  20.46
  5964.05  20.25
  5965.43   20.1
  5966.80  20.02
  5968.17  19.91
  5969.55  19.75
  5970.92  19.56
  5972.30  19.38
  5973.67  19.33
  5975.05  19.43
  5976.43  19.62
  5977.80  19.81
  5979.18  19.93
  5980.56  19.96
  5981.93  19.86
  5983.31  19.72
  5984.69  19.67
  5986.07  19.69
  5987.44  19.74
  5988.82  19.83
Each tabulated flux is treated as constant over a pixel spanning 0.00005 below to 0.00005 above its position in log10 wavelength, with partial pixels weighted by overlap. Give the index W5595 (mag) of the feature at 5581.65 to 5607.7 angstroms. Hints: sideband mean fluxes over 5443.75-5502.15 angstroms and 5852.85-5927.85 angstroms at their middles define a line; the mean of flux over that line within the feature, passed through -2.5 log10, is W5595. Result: 0.035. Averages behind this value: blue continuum 24.5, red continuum 20.6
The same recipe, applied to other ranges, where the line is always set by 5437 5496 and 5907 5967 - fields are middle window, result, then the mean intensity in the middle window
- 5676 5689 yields 0.04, 21.8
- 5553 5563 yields 0.02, 23.2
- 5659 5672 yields 0.05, 21.7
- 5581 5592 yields 0.03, 22.9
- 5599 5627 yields 0.05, 22.2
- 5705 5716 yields 0.03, 21.6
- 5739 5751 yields 0.03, 21.3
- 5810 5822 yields 0.02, 21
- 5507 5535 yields 0.00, 24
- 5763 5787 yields -0.02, 22.1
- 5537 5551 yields 0.01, 23.5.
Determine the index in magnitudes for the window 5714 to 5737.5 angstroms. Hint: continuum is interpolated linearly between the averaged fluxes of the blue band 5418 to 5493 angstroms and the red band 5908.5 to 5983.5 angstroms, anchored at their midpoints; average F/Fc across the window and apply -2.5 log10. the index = 0.04 mag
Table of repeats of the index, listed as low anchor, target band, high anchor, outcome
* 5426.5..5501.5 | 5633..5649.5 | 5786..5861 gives 0.02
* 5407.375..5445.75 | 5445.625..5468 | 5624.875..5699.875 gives 0.01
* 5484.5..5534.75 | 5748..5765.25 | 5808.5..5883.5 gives 0.01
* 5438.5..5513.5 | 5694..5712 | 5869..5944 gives 0.04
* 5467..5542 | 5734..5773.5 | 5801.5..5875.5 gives 0.01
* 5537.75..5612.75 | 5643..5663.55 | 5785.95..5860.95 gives 0.01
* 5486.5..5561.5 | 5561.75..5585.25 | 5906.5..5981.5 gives 0.02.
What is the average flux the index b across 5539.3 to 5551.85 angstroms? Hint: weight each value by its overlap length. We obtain 23.5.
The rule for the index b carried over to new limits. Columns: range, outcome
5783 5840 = 21.4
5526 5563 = 23.5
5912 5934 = 20.3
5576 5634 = 22.5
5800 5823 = 21.2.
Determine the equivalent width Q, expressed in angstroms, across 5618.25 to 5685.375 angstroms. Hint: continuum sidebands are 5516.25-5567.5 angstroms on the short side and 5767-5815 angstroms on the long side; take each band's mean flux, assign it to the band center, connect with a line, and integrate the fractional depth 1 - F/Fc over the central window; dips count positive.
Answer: 2.3 angstroms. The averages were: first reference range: 23.6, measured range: 22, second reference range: 21.9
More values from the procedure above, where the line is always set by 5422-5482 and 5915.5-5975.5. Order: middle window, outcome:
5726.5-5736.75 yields 0.4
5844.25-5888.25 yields -0.1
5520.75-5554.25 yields 0.5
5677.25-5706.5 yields 1.2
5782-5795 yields -0.4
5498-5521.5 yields 0.0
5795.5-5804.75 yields -0.1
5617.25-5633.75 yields 0.7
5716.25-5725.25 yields 0.3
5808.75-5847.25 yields 0.3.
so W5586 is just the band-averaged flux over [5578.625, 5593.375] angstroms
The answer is 22.9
